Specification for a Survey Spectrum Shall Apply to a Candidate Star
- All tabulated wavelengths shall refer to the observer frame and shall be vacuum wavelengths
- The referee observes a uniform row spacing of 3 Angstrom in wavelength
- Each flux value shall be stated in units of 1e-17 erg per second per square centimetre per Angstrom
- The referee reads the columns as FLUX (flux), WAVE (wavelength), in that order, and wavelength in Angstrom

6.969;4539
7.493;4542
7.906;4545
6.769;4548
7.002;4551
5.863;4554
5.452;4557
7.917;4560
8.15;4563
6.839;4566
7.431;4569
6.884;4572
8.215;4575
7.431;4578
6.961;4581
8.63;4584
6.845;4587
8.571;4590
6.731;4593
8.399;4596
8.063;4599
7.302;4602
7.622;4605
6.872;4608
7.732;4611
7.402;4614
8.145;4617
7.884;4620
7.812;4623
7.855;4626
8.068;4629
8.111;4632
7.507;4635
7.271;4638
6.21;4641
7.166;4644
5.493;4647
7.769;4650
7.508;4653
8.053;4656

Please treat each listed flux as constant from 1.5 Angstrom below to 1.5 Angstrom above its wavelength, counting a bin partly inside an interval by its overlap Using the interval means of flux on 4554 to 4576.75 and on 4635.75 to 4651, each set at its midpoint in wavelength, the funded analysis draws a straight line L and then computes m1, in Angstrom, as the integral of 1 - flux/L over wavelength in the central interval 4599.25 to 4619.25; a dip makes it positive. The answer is -1.7 Angstrom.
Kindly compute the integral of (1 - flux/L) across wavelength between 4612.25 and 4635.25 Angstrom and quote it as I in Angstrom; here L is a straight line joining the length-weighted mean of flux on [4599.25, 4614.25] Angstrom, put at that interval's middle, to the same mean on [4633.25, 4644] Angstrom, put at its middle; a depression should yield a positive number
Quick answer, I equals -2.0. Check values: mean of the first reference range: 7.44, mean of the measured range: 7.87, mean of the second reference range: 7.05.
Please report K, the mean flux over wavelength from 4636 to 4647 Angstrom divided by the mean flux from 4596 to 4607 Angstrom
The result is 0.87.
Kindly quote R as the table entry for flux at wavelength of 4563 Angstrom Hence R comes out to 8.15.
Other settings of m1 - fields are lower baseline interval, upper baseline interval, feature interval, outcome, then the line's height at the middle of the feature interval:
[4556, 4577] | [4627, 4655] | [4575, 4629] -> -3.0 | 7.29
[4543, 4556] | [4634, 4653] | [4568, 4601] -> -3.7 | 6.88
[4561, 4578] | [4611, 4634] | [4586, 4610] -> 0.4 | 7.71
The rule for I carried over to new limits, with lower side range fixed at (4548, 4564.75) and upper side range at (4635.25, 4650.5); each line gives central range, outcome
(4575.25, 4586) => -1.3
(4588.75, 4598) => -1.4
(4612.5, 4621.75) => -1.4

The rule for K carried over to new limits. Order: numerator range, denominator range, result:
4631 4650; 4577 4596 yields 0.92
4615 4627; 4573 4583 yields 1.05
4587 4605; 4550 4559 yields 1.25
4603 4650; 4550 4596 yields 1.02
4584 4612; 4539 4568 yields 1.08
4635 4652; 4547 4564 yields 1.01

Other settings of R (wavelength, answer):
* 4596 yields 8.399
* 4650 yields 7.769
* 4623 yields 7.812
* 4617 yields 8.145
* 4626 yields 7.855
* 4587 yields 6.845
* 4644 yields 7.166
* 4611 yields 7.732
